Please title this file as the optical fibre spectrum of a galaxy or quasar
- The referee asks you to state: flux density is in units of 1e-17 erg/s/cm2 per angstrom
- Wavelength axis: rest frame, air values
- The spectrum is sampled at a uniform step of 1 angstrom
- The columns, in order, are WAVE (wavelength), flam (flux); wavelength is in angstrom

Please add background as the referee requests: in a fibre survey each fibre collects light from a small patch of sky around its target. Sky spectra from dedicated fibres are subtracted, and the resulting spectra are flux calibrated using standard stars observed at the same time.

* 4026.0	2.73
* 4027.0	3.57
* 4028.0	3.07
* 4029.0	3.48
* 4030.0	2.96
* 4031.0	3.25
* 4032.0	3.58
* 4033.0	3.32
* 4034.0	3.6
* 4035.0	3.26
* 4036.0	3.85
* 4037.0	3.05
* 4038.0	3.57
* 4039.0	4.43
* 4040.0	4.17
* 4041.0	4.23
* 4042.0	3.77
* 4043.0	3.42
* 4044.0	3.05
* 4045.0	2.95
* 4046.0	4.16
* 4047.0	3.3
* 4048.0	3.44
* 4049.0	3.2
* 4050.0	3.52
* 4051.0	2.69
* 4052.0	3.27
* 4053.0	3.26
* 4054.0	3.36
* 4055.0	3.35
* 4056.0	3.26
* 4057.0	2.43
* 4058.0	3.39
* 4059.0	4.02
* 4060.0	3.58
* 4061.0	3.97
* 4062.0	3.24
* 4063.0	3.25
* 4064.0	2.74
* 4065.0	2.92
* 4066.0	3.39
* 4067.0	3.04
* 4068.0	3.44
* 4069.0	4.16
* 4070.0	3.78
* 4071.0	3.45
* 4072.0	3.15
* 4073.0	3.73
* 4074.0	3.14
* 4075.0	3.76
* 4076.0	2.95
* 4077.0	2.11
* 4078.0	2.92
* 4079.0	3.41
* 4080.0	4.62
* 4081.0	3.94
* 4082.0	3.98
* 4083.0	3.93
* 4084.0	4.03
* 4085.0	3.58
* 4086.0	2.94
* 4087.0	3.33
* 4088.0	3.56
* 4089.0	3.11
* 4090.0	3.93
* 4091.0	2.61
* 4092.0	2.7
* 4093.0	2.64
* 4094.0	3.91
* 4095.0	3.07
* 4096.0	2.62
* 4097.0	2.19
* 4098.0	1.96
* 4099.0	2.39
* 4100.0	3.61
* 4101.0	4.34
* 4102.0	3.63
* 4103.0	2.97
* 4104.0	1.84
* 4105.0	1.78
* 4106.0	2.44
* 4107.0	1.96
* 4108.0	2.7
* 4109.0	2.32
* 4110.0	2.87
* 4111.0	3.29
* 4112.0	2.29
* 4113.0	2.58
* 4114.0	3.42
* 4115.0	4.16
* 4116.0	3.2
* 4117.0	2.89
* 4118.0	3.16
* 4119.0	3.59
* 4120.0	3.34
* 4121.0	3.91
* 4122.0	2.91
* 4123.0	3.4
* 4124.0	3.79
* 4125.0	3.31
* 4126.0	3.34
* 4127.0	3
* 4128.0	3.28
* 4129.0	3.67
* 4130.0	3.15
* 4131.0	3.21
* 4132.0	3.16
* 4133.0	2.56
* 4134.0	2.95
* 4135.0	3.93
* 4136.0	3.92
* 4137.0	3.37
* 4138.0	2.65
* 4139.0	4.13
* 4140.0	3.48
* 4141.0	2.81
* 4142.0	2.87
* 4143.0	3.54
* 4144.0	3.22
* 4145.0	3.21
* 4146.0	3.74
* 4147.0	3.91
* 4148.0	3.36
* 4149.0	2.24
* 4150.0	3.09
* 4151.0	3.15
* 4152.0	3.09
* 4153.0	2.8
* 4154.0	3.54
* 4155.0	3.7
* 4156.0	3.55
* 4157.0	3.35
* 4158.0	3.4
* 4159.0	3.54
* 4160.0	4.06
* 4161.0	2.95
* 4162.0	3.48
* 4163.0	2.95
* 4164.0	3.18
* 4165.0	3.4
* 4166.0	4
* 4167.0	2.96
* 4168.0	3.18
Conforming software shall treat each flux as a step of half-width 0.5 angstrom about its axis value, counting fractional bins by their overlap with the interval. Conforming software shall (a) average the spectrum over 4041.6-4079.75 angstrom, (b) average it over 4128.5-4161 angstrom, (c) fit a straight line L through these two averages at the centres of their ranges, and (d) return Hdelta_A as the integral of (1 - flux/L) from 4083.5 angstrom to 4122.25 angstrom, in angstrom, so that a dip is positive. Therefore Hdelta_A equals 3.50 angstrom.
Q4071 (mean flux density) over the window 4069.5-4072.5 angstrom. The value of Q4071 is 3.46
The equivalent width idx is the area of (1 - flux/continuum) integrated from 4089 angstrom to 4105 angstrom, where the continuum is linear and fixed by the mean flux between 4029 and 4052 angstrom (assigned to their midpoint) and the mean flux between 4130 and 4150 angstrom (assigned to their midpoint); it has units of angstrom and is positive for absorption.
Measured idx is 2.1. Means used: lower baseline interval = 3.48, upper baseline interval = 3.27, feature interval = 2.93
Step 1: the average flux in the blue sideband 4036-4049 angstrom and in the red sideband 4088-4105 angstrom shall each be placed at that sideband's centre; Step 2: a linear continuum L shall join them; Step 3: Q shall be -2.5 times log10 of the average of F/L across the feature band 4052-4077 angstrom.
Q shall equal 0.003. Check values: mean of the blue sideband 3.62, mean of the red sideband 2.95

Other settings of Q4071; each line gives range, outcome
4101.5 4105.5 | 2.55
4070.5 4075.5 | 3.45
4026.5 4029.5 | 3.37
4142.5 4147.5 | 3.52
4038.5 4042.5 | 4.15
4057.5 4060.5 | 3.66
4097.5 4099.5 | 2.17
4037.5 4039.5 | 4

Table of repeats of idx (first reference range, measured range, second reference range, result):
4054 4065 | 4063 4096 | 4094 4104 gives -2.4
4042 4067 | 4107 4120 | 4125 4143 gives 1.1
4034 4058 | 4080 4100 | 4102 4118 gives -1.7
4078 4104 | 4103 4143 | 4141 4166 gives 2.4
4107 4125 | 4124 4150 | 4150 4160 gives -0.2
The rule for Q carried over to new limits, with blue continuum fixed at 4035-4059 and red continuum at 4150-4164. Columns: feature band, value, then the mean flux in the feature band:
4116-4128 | 0.02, 3.32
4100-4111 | 0.22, 2.75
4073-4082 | 0.00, 3.41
